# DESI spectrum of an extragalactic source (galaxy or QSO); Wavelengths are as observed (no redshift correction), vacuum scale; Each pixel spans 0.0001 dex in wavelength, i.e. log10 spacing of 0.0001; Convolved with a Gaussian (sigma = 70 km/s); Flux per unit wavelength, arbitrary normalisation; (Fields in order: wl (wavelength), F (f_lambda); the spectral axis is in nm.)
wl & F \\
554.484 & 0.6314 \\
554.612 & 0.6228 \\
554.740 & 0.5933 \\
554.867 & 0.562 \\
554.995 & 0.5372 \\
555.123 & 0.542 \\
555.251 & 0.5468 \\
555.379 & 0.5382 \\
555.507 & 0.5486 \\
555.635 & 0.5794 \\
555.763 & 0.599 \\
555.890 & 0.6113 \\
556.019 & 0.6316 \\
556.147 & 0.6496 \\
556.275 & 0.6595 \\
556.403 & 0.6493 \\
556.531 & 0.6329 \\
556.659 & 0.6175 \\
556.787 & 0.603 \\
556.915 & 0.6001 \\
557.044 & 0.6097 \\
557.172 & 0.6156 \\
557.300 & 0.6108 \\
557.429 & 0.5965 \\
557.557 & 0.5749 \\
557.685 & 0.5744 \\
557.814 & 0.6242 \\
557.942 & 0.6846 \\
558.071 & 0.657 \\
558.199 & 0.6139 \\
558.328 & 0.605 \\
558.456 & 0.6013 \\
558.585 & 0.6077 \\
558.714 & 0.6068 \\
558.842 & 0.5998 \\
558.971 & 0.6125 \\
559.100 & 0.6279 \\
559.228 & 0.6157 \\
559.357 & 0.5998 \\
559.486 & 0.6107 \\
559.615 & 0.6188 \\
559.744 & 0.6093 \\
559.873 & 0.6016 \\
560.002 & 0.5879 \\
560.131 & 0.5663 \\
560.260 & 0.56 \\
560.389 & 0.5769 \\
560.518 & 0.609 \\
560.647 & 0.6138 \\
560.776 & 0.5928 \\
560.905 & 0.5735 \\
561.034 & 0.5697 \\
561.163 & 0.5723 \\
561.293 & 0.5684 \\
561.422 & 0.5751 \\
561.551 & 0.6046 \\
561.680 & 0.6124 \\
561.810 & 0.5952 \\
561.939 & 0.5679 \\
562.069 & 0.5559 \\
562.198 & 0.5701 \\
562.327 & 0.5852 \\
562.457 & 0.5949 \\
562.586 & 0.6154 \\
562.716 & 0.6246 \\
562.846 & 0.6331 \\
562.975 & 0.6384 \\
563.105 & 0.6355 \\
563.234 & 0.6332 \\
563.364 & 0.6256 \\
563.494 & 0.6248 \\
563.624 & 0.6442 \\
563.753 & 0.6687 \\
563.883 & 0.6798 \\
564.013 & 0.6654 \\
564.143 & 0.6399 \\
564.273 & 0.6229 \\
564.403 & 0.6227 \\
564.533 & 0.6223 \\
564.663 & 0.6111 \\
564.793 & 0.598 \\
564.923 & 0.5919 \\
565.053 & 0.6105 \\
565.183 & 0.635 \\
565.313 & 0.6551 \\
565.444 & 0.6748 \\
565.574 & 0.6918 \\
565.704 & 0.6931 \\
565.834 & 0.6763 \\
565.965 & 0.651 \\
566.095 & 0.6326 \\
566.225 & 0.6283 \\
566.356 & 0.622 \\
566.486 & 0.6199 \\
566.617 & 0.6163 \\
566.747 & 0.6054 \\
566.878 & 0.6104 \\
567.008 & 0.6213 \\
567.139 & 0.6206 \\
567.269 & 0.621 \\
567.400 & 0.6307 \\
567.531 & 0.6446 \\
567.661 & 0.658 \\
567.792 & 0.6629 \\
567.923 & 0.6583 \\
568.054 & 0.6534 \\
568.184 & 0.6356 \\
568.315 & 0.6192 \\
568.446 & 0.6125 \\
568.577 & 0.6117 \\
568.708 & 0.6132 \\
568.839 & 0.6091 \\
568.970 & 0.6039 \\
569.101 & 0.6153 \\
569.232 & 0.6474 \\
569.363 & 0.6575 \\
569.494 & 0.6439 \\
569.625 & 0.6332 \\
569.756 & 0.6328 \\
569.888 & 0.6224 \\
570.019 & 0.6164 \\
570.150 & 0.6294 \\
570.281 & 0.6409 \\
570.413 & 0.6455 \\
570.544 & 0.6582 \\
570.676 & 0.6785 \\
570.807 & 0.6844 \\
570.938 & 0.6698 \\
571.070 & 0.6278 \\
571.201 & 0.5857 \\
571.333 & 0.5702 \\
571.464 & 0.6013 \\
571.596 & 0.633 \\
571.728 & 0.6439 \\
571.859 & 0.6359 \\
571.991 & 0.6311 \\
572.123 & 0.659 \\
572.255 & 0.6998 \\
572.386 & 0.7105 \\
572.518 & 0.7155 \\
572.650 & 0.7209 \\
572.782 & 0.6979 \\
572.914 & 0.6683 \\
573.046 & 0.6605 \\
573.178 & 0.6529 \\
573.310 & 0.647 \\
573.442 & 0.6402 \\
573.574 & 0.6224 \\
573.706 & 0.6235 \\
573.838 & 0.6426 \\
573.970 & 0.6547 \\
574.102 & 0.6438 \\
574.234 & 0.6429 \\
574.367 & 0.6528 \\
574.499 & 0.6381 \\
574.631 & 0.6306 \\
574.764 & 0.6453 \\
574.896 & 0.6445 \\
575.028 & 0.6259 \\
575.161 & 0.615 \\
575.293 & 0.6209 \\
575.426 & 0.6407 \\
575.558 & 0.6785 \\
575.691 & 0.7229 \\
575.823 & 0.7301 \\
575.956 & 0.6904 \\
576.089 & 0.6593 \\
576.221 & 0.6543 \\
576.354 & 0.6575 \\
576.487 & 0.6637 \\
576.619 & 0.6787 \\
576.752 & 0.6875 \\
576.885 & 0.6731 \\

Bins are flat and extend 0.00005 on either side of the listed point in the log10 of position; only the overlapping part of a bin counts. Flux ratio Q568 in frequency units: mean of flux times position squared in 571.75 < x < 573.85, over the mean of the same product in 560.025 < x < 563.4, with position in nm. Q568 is 1.16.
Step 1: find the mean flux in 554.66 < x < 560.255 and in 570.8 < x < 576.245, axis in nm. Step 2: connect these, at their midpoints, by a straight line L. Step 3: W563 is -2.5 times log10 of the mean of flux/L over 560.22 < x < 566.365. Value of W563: 0.00 mag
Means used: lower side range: 0.603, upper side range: 0.653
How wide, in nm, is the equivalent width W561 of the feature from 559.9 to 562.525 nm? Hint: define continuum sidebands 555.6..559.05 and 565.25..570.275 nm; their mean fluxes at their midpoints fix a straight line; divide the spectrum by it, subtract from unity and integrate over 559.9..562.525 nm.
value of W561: 0.171 nm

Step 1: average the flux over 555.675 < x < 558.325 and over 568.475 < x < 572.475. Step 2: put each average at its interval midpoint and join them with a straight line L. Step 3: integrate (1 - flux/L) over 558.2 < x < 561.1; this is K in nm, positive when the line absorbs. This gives 0.11 nm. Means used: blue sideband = 0.62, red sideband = 0.637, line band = 0.599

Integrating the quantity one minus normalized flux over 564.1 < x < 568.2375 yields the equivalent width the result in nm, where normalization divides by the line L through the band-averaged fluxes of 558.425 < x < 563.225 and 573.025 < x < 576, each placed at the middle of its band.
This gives -0.11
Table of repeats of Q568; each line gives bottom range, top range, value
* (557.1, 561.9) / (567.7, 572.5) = 1.10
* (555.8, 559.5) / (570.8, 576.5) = 1.12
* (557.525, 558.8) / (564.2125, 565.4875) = 1.04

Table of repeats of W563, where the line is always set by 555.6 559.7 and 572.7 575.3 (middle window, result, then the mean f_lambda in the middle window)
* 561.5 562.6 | 0.06 mag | 0.588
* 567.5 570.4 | 0.00 mag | 0.633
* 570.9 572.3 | 0.02 mag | 0.63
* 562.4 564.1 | -0.02 mag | 0.638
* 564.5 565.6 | 0.00 mag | 0.63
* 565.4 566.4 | -0.05 mag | 0.659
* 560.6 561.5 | 0.07 mag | 0.581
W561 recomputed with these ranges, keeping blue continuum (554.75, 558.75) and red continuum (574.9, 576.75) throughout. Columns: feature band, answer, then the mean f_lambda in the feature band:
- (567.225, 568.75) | 0.01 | 0.635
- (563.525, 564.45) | -0.03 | 0.649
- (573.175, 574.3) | 0.03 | 0.641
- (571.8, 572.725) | -0.04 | 0.682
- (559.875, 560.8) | 0.04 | 0.588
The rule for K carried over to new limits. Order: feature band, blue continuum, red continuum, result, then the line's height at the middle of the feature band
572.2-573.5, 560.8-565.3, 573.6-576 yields -0.07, 0.645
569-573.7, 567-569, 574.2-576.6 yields -0.04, 0.642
